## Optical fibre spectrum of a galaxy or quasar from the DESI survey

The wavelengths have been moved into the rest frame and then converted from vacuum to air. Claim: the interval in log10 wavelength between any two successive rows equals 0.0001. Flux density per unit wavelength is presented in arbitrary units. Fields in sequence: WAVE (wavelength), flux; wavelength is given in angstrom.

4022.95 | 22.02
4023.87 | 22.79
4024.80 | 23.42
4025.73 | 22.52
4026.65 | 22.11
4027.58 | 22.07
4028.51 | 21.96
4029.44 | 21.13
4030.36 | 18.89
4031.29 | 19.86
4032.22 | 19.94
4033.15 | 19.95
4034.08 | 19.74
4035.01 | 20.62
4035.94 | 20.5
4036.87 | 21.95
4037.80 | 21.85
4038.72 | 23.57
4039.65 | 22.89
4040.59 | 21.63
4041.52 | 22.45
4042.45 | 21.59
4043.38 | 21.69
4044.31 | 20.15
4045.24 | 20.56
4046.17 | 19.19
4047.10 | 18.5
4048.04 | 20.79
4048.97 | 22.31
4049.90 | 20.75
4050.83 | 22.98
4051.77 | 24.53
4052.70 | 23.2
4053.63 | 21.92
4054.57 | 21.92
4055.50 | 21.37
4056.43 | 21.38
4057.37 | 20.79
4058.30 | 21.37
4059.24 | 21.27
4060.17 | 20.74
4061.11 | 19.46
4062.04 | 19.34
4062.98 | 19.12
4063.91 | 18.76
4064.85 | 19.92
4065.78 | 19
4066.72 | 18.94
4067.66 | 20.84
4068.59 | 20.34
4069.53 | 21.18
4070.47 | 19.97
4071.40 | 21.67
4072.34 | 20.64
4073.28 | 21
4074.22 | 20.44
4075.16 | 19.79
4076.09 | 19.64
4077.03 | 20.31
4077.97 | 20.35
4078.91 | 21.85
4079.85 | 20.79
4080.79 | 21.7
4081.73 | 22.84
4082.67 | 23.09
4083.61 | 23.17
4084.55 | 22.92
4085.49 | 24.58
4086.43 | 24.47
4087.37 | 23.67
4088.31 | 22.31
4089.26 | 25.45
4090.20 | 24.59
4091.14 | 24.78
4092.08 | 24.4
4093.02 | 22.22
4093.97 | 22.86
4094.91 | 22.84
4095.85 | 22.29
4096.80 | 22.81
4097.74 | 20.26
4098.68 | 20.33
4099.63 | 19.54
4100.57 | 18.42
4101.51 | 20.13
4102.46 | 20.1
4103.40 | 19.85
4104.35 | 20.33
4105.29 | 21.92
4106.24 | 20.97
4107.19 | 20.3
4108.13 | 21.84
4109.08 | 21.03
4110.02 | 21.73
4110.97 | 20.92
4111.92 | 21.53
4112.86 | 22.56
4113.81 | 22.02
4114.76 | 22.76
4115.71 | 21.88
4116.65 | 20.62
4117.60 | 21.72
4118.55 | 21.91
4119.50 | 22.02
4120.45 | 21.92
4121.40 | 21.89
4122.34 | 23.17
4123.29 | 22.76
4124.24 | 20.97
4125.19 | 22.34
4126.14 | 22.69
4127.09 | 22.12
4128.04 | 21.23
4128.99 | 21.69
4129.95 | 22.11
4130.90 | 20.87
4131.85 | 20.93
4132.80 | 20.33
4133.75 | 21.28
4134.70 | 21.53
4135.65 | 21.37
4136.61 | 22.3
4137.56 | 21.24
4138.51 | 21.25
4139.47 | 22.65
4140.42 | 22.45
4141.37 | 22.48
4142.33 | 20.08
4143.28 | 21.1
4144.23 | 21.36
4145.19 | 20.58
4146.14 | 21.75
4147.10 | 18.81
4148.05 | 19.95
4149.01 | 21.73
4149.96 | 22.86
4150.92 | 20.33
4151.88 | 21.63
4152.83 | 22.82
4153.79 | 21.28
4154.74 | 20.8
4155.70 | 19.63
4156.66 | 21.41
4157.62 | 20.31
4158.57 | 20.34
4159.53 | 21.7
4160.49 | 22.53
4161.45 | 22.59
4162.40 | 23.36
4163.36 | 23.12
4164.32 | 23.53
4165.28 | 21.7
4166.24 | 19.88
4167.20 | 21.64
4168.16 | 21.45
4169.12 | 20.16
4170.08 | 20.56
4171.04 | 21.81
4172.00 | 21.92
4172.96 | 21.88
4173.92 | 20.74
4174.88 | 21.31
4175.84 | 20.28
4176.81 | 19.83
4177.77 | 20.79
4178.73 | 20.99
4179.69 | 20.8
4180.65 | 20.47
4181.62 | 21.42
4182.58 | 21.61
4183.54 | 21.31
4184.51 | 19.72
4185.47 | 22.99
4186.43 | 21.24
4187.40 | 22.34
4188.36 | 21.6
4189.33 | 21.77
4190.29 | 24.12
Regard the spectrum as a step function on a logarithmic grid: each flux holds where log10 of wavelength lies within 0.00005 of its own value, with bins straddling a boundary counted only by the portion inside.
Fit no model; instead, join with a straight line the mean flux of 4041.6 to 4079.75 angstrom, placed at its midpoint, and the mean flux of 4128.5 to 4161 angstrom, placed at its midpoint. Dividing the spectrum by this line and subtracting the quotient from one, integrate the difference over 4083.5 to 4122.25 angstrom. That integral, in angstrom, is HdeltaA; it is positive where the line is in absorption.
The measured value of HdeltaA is -1.8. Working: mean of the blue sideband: 20.8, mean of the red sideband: 21.3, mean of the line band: 22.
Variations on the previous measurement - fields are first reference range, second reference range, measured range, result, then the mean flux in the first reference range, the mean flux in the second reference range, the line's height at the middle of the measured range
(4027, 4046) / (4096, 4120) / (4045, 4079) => 0.69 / 21.1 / 21.1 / 21.1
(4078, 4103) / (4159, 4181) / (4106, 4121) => 0.32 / 22.4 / 21.4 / 22.1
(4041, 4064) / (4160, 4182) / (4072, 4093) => -1.22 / 21.1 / 21.4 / 21.2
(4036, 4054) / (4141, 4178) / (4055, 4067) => 0.83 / 21.7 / 21.3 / 21.6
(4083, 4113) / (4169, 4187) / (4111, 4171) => -0.16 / 22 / 21.1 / 21.5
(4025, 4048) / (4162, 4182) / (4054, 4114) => -0.58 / 21.1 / 21.3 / 21.2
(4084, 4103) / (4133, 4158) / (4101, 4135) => 0.60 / 22.4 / 21.3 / 21.9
